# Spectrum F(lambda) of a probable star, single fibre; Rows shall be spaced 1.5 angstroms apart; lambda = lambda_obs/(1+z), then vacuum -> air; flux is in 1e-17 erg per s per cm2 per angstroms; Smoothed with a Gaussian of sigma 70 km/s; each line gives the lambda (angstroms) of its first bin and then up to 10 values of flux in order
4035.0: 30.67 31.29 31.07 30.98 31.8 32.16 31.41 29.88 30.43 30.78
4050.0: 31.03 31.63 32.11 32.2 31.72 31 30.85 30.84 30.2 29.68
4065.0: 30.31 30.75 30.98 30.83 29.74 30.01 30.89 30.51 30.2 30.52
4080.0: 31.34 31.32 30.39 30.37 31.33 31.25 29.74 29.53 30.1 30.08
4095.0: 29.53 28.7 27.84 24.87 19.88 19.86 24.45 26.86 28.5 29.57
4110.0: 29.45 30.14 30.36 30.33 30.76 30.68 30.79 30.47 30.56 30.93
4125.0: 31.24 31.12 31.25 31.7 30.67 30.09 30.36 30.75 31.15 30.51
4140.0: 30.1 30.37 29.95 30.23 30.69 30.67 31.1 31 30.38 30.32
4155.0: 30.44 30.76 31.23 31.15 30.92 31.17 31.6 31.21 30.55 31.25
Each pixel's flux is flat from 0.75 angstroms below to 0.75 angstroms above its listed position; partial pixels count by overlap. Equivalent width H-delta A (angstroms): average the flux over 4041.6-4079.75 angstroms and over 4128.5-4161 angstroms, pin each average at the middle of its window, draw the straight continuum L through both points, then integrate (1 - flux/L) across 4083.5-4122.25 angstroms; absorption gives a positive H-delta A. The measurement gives 2.6 angstroms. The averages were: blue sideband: 30.8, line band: 28.7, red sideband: 30.7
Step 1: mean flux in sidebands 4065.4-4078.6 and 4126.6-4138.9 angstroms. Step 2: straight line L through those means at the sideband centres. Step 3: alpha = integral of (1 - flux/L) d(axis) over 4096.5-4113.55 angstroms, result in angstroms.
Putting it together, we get 2.3 angstroms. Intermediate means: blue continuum 30.5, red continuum 30.8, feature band 26.6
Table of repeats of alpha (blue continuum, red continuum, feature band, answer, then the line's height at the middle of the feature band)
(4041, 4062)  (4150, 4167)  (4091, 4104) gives 2.0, 31.1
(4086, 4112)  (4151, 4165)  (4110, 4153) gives -1.7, 29.5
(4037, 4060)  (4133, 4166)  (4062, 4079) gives 0.4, 31.1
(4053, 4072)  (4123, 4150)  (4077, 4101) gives 1.0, 30.8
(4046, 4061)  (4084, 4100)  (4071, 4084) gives -0.2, 30.1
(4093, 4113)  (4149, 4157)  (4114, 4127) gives -1.2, 28.3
